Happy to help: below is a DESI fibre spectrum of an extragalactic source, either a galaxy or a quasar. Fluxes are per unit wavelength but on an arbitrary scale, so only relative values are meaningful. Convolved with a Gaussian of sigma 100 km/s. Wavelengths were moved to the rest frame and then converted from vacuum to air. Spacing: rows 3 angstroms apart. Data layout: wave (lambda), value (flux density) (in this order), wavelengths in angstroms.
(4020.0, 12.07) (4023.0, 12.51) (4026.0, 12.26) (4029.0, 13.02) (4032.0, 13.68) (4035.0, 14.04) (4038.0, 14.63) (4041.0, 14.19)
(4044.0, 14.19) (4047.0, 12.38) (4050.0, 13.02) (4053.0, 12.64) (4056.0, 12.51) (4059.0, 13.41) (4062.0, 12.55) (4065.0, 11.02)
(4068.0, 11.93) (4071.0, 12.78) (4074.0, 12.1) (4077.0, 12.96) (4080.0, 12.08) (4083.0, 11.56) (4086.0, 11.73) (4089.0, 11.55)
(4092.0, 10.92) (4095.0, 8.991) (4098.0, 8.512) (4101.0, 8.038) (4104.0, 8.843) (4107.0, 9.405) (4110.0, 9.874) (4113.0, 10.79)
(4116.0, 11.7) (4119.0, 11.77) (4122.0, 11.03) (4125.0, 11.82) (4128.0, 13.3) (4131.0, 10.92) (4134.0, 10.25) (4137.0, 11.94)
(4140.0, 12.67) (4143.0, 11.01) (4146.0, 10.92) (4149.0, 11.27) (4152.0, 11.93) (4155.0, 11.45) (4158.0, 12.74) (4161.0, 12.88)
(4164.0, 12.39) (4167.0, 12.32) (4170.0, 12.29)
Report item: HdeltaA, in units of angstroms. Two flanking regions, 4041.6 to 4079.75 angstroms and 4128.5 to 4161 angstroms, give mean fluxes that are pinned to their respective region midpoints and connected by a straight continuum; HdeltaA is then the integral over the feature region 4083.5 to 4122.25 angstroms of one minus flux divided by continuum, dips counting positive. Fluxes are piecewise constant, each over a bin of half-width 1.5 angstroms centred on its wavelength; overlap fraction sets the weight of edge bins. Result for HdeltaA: 6.0 angstroms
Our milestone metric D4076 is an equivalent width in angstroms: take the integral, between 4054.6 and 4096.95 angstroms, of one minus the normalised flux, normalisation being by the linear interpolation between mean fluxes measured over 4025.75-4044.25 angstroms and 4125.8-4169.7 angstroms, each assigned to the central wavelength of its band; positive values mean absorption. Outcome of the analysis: 4.1 angstroms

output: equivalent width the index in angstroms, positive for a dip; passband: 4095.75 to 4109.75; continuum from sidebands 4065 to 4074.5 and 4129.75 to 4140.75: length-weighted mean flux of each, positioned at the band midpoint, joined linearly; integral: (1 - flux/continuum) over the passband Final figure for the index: 3.5 angstroms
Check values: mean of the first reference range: 12.1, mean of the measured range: 8.82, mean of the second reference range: 11.4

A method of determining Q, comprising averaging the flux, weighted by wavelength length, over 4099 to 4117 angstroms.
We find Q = 9.69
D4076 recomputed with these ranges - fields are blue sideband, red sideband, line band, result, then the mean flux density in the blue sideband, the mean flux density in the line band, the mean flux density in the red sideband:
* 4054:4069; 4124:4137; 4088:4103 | 3.08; 12.3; 9.51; 11.6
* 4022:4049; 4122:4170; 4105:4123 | 2.34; 13.4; 10.7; 11.8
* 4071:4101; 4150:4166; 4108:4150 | 1.51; 11.1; 11.4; 12.2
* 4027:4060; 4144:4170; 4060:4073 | 0.99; 13.4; 12.1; 12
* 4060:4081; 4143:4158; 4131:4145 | 0.26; 12.2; 11.4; 11.5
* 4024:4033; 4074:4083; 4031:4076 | -1.37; 12.9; 13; 12.3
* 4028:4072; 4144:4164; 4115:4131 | 0.52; 13.1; 11.8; 11.9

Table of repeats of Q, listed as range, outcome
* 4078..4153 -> 10.9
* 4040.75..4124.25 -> 11.5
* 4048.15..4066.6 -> 12.5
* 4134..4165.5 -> 11.8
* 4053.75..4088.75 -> 12.2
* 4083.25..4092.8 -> 11.5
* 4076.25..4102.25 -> 10.7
